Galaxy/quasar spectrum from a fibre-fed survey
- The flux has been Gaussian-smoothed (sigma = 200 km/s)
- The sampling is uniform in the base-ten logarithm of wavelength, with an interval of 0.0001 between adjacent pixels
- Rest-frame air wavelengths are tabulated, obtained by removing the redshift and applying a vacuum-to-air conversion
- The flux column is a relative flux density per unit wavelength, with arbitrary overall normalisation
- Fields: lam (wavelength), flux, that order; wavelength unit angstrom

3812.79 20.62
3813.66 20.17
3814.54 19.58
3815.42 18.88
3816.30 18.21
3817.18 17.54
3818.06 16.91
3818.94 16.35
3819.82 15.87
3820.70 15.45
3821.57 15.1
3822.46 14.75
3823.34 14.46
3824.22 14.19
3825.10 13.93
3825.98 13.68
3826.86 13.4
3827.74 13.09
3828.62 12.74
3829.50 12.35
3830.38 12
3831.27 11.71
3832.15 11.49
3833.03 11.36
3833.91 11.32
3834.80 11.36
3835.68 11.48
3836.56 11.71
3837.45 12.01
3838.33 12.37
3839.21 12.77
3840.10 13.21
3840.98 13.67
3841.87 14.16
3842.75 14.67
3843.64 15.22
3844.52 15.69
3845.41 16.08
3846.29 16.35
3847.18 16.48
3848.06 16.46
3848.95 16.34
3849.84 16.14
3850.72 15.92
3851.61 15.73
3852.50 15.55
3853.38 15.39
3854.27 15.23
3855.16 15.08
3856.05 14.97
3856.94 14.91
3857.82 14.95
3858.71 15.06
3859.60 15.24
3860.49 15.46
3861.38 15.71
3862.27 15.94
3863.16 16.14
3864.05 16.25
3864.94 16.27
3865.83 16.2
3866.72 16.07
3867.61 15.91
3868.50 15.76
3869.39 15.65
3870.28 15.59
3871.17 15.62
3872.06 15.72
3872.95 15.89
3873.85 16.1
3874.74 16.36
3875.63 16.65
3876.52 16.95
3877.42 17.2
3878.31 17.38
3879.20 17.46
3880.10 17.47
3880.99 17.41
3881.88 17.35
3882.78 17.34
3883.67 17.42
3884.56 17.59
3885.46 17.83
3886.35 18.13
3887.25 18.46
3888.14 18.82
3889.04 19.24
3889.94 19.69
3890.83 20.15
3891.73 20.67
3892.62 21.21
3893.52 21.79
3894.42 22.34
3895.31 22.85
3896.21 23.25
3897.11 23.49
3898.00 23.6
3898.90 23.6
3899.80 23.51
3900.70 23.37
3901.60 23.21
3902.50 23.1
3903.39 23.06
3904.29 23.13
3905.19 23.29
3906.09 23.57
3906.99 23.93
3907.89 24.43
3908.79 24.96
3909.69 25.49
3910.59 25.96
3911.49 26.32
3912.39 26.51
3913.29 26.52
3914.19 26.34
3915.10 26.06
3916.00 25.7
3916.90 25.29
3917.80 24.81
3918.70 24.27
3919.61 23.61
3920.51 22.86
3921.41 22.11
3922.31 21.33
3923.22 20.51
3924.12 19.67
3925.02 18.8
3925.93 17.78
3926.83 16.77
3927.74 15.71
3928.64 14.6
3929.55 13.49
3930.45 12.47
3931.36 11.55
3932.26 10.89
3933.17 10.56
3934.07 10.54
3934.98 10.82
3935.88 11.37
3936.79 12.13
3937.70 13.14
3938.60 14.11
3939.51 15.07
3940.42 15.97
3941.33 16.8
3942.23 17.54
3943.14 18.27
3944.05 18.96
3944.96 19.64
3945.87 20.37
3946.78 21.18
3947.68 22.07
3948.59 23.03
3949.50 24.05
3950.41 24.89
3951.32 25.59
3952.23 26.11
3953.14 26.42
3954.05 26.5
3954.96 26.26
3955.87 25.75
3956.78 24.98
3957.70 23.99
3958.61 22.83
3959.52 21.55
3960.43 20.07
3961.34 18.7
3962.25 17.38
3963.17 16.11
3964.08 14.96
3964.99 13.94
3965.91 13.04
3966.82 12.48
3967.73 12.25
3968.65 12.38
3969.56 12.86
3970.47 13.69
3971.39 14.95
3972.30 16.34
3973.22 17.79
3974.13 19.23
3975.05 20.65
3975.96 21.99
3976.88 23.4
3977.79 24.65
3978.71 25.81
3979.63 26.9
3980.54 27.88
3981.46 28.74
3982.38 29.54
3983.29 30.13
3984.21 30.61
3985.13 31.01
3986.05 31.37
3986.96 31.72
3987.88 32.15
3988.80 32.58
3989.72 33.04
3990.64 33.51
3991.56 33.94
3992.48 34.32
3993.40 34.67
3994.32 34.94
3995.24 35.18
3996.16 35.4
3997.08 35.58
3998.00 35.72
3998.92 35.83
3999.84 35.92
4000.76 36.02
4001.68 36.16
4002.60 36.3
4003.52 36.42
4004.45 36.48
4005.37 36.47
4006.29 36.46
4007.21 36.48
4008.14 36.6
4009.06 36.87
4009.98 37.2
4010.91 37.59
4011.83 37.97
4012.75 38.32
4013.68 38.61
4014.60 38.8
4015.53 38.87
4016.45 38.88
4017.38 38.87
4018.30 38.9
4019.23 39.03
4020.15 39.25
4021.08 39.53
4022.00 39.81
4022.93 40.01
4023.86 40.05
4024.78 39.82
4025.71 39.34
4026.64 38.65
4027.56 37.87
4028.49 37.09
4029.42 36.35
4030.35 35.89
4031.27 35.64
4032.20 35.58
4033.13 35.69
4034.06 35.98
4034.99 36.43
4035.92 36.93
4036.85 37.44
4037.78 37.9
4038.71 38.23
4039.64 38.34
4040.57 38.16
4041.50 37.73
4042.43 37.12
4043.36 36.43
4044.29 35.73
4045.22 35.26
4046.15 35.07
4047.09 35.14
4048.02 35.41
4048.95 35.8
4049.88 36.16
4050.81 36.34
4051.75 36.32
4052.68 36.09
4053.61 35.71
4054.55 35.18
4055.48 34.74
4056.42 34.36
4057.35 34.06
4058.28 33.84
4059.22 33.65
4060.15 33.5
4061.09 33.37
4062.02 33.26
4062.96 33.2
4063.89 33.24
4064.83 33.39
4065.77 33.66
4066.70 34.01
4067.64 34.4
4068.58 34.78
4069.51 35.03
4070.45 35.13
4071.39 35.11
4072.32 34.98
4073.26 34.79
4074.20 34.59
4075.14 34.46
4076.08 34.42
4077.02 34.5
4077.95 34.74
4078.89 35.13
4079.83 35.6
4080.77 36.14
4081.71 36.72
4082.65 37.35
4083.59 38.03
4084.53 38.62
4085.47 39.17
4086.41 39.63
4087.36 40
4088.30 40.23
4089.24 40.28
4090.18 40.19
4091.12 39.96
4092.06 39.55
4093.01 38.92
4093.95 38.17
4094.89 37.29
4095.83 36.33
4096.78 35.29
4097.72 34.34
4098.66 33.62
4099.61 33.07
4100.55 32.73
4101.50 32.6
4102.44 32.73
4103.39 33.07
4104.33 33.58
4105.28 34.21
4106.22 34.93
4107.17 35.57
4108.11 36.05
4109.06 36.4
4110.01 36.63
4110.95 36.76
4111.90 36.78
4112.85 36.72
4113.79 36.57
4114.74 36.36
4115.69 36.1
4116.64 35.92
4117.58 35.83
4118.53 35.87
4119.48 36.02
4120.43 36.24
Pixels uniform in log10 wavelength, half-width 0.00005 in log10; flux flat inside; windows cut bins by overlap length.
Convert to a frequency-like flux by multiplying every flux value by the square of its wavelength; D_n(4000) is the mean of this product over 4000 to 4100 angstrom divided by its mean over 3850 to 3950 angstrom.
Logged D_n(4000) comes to 2.1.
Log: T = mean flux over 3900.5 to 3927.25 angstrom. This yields 23.4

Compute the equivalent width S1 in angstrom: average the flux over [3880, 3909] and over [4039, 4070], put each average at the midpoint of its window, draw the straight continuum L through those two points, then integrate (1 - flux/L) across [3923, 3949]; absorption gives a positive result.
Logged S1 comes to 9.3 angstrom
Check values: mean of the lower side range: 21.2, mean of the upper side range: 35.1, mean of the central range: 15.9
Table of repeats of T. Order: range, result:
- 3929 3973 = 17.7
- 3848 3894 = 16.8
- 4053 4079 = 34.3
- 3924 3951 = 16.4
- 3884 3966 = 20.5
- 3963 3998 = 25.2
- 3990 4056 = 36.8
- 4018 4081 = 36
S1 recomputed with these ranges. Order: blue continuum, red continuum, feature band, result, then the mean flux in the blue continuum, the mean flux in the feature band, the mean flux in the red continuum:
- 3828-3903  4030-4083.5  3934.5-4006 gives 7.5 angstrom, 16.6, 24.4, 35.4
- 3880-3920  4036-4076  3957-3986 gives 7.9 angstrom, 22.4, 20.7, 35.3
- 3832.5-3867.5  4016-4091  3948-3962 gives 1.1 angstrom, 14.7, 23.9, 36.5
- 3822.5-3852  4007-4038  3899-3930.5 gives 1.6 angstrom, 13.8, 22.5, 37.9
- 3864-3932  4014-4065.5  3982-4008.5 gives -2.4 angstrom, 20.1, 34.3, 36.6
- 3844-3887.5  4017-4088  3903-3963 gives 6.9 angstrom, 16.3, 20.6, 36.3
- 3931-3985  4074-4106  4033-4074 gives -4.9 angstrom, 19.6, 35.4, 36.3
